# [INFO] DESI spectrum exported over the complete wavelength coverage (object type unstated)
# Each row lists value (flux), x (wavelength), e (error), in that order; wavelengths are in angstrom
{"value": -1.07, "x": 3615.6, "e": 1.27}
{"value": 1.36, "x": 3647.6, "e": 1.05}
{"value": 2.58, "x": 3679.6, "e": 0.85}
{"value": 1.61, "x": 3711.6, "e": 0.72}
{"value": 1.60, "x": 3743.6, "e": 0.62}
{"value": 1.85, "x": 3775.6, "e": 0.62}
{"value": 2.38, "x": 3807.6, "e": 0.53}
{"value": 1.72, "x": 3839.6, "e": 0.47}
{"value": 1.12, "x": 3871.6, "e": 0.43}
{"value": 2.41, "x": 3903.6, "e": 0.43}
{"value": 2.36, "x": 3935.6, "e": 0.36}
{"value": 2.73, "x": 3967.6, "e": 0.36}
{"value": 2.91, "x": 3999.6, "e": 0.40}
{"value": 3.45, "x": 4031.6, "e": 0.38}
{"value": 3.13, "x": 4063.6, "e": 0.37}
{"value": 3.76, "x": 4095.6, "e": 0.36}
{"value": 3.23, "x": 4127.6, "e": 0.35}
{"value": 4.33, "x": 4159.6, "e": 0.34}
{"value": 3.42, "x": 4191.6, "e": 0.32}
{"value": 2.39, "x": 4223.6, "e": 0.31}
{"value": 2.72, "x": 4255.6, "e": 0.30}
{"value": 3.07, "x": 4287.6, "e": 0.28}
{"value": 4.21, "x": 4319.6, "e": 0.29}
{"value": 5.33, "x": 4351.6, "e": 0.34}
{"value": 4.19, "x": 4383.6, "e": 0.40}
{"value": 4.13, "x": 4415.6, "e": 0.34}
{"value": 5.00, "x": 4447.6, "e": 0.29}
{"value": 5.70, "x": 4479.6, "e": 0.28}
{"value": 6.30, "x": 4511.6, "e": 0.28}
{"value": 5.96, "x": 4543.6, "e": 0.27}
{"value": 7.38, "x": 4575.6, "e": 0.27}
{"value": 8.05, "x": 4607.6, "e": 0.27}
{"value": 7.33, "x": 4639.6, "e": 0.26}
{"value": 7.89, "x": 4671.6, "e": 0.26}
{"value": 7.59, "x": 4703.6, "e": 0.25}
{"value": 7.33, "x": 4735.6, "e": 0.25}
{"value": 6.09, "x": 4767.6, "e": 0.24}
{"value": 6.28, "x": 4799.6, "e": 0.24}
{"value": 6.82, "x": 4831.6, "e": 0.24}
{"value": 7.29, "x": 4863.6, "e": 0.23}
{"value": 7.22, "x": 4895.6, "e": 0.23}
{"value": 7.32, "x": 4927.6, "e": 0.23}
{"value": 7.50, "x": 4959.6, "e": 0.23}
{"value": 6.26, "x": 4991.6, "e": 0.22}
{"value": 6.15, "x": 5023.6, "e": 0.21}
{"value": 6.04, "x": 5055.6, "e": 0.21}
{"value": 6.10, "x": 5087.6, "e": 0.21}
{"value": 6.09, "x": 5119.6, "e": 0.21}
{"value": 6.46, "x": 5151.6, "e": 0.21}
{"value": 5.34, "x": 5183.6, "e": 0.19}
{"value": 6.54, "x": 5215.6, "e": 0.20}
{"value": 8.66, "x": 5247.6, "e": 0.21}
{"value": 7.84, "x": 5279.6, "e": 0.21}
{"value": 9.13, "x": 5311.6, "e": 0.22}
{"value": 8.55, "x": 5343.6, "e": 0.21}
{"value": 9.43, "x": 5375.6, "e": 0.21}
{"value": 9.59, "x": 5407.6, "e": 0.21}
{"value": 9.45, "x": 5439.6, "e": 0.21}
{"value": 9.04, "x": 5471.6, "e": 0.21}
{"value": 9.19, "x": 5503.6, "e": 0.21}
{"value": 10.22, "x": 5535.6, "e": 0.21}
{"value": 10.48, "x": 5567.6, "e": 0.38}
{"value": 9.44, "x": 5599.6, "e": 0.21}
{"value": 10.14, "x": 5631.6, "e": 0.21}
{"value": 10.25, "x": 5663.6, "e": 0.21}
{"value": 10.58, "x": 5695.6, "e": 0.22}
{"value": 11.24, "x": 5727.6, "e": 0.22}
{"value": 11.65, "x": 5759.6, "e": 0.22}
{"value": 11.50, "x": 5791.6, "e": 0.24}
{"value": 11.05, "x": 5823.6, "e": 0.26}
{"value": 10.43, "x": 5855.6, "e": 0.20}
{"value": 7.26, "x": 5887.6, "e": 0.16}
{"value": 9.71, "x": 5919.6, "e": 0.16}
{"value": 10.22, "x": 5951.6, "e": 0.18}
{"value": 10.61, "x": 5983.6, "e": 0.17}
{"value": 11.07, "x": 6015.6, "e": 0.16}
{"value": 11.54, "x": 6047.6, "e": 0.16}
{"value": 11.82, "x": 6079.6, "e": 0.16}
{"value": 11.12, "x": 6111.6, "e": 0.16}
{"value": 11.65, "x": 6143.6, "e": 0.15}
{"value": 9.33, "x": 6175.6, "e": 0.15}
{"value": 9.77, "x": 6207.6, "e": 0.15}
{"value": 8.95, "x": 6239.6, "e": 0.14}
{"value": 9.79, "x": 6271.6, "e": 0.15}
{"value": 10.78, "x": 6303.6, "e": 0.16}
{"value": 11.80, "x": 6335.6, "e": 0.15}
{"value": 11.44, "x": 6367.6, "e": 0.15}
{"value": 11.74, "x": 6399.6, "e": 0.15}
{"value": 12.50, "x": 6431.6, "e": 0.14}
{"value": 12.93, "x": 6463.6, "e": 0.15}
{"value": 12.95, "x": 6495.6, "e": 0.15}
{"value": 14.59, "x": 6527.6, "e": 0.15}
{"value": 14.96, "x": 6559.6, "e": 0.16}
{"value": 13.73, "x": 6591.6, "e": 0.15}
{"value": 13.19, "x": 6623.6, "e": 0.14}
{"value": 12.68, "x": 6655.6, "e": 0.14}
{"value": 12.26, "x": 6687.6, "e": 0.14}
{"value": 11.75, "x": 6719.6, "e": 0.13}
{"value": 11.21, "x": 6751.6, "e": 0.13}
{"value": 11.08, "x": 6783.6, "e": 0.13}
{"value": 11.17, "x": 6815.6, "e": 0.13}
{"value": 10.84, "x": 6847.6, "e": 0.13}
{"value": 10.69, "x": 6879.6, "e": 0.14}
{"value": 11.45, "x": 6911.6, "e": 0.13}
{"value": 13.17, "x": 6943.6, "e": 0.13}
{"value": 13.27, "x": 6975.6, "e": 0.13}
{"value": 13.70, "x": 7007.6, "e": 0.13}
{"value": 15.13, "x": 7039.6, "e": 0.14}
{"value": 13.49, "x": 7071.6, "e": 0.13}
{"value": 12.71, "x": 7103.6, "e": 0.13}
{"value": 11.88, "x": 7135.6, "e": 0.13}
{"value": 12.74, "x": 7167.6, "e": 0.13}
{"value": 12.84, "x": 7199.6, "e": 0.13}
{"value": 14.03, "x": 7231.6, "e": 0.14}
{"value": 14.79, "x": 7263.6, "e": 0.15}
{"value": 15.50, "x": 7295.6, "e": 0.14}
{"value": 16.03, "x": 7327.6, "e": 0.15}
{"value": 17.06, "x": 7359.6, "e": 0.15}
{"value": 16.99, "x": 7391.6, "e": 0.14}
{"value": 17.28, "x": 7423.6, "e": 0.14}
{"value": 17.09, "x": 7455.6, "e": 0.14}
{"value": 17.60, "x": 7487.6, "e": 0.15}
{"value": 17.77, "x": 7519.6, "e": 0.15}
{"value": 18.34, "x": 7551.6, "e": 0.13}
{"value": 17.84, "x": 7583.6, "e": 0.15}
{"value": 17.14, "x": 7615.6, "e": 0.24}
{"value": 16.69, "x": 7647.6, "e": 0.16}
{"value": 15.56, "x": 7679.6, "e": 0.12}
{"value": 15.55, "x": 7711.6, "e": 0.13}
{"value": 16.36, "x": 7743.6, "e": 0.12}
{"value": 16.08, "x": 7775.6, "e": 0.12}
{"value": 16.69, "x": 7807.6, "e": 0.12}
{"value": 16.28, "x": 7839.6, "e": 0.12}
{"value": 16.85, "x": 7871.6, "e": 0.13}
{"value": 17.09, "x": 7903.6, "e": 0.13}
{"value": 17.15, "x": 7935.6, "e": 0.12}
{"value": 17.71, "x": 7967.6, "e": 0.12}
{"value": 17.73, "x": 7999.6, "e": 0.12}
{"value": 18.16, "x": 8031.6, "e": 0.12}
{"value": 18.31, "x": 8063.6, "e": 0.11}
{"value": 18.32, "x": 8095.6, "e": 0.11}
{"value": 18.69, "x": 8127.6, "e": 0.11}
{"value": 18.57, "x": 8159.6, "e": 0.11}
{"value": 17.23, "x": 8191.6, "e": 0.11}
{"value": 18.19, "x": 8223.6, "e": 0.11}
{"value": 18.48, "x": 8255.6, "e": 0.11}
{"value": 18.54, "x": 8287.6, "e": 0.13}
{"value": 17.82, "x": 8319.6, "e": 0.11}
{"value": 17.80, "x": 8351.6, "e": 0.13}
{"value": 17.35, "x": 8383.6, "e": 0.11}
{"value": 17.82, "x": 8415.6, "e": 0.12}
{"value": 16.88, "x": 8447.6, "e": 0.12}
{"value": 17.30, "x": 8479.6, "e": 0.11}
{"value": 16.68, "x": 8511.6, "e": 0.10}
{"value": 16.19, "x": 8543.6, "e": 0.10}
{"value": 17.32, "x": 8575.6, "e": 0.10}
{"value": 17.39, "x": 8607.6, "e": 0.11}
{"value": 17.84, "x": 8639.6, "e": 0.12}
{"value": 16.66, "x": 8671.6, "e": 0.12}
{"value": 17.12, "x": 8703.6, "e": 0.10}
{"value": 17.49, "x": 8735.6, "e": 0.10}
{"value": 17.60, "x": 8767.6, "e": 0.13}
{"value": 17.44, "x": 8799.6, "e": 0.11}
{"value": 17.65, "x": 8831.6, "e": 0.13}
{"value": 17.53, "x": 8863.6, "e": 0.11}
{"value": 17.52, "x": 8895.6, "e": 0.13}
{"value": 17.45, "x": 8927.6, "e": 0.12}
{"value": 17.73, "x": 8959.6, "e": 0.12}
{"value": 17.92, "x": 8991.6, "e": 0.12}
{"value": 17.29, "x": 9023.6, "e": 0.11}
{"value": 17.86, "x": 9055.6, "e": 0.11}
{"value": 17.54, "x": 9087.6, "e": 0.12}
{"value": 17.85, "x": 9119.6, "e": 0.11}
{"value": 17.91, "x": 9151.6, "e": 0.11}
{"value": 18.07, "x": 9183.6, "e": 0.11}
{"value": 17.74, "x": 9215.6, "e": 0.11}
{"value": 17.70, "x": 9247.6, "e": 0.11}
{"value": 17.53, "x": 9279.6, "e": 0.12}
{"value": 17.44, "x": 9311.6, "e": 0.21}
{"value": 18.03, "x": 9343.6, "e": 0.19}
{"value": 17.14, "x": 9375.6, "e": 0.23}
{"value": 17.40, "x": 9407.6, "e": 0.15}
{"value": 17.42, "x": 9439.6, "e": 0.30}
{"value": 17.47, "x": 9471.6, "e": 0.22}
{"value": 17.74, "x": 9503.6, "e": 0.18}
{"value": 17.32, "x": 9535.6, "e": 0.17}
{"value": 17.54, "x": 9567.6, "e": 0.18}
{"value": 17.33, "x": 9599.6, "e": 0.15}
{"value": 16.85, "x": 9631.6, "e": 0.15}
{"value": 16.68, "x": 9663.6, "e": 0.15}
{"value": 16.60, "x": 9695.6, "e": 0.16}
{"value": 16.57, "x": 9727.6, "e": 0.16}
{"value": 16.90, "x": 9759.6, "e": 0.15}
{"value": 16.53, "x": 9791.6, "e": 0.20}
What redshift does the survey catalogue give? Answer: 0.000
